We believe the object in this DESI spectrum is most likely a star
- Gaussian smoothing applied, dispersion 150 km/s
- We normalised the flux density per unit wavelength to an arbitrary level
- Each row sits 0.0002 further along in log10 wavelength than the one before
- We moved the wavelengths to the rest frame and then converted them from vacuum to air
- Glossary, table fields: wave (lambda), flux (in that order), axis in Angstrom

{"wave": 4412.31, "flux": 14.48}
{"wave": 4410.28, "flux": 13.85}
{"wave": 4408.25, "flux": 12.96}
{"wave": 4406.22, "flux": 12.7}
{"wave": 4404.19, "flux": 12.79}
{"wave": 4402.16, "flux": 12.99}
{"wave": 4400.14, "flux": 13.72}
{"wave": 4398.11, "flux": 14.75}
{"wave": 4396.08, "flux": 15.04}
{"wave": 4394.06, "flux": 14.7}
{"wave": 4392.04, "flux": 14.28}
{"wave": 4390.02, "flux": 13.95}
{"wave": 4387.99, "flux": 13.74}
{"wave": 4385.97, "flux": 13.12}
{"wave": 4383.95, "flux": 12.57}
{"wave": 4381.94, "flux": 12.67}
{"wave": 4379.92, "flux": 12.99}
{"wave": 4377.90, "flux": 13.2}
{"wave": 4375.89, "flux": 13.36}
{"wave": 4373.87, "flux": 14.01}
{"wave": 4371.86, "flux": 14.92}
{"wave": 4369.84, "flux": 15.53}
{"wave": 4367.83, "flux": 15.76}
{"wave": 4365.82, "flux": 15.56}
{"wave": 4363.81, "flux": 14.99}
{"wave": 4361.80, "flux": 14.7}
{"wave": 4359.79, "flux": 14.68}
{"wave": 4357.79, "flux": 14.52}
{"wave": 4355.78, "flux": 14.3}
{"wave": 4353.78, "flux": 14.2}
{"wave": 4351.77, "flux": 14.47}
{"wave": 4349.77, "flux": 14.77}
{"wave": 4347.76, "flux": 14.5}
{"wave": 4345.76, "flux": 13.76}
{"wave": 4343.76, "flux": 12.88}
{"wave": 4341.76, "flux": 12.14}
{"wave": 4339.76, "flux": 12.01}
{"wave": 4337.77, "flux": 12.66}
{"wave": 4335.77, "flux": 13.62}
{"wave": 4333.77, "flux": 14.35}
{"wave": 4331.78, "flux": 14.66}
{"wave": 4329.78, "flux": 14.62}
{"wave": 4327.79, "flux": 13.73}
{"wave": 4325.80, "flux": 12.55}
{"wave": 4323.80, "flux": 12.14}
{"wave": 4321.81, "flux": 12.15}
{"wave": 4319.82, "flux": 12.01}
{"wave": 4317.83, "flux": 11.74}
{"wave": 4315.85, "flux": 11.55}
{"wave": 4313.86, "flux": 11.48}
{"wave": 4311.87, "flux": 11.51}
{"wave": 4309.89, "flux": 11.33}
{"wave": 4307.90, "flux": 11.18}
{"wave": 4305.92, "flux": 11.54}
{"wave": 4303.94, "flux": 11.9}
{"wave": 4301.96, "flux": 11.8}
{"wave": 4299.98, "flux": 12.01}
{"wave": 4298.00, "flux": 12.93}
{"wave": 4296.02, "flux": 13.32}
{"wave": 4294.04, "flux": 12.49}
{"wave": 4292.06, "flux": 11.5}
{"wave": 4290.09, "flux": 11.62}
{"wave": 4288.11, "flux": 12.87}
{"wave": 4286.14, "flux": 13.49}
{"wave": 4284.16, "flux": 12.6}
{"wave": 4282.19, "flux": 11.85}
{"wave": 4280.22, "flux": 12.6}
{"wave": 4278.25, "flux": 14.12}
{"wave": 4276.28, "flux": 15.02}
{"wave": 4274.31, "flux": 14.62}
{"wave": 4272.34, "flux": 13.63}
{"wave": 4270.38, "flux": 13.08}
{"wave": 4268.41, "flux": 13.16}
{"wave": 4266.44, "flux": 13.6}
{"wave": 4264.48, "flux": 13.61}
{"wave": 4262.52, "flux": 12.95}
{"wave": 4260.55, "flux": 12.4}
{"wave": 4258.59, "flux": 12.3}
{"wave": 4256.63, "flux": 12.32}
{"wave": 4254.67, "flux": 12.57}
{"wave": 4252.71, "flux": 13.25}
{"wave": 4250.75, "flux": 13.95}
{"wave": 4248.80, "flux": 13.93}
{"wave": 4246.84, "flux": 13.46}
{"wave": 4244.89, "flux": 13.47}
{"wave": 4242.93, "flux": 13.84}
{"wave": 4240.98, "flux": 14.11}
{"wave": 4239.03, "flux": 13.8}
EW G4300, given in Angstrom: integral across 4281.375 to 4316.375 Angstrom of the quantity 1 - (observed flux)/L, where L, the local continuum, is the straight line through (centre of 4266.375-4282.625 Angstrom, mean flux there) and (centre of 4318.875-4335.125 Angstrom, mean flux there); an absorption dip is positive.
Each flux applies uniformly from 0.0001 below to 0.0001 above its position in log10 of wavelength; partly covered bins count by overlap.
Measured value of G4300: 3.6 Angstrom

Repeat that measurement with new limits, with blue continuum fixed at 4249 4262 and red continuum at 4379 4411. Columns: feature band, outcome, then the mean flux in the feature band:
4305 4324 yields 2.2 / 11.6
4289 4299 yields 0.5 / 12.4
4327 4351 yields -0.7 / 13.7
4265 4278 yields -0.9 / 13.9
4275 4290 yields -0.2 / 13.1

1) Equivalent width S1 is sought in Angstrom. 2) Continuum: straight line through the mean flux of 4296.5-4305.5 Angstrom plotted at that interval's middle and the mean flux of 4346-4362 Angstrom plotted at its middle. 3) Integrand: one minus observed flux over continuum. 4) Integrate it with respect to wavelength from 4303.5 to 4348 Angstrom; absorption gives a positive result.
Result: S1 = 2.3 Angstrom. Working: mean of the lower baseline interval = 12.2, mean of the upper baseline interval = 14.5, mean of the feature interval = 12.6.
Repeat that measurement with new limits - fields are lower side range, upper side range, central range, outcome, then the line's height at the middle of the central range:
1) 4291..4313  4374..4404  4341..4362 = -1.9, 12.9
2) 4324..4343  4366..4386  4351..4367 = -1.2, 13.7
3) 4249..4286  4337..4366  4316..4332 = 1.1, 13.7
